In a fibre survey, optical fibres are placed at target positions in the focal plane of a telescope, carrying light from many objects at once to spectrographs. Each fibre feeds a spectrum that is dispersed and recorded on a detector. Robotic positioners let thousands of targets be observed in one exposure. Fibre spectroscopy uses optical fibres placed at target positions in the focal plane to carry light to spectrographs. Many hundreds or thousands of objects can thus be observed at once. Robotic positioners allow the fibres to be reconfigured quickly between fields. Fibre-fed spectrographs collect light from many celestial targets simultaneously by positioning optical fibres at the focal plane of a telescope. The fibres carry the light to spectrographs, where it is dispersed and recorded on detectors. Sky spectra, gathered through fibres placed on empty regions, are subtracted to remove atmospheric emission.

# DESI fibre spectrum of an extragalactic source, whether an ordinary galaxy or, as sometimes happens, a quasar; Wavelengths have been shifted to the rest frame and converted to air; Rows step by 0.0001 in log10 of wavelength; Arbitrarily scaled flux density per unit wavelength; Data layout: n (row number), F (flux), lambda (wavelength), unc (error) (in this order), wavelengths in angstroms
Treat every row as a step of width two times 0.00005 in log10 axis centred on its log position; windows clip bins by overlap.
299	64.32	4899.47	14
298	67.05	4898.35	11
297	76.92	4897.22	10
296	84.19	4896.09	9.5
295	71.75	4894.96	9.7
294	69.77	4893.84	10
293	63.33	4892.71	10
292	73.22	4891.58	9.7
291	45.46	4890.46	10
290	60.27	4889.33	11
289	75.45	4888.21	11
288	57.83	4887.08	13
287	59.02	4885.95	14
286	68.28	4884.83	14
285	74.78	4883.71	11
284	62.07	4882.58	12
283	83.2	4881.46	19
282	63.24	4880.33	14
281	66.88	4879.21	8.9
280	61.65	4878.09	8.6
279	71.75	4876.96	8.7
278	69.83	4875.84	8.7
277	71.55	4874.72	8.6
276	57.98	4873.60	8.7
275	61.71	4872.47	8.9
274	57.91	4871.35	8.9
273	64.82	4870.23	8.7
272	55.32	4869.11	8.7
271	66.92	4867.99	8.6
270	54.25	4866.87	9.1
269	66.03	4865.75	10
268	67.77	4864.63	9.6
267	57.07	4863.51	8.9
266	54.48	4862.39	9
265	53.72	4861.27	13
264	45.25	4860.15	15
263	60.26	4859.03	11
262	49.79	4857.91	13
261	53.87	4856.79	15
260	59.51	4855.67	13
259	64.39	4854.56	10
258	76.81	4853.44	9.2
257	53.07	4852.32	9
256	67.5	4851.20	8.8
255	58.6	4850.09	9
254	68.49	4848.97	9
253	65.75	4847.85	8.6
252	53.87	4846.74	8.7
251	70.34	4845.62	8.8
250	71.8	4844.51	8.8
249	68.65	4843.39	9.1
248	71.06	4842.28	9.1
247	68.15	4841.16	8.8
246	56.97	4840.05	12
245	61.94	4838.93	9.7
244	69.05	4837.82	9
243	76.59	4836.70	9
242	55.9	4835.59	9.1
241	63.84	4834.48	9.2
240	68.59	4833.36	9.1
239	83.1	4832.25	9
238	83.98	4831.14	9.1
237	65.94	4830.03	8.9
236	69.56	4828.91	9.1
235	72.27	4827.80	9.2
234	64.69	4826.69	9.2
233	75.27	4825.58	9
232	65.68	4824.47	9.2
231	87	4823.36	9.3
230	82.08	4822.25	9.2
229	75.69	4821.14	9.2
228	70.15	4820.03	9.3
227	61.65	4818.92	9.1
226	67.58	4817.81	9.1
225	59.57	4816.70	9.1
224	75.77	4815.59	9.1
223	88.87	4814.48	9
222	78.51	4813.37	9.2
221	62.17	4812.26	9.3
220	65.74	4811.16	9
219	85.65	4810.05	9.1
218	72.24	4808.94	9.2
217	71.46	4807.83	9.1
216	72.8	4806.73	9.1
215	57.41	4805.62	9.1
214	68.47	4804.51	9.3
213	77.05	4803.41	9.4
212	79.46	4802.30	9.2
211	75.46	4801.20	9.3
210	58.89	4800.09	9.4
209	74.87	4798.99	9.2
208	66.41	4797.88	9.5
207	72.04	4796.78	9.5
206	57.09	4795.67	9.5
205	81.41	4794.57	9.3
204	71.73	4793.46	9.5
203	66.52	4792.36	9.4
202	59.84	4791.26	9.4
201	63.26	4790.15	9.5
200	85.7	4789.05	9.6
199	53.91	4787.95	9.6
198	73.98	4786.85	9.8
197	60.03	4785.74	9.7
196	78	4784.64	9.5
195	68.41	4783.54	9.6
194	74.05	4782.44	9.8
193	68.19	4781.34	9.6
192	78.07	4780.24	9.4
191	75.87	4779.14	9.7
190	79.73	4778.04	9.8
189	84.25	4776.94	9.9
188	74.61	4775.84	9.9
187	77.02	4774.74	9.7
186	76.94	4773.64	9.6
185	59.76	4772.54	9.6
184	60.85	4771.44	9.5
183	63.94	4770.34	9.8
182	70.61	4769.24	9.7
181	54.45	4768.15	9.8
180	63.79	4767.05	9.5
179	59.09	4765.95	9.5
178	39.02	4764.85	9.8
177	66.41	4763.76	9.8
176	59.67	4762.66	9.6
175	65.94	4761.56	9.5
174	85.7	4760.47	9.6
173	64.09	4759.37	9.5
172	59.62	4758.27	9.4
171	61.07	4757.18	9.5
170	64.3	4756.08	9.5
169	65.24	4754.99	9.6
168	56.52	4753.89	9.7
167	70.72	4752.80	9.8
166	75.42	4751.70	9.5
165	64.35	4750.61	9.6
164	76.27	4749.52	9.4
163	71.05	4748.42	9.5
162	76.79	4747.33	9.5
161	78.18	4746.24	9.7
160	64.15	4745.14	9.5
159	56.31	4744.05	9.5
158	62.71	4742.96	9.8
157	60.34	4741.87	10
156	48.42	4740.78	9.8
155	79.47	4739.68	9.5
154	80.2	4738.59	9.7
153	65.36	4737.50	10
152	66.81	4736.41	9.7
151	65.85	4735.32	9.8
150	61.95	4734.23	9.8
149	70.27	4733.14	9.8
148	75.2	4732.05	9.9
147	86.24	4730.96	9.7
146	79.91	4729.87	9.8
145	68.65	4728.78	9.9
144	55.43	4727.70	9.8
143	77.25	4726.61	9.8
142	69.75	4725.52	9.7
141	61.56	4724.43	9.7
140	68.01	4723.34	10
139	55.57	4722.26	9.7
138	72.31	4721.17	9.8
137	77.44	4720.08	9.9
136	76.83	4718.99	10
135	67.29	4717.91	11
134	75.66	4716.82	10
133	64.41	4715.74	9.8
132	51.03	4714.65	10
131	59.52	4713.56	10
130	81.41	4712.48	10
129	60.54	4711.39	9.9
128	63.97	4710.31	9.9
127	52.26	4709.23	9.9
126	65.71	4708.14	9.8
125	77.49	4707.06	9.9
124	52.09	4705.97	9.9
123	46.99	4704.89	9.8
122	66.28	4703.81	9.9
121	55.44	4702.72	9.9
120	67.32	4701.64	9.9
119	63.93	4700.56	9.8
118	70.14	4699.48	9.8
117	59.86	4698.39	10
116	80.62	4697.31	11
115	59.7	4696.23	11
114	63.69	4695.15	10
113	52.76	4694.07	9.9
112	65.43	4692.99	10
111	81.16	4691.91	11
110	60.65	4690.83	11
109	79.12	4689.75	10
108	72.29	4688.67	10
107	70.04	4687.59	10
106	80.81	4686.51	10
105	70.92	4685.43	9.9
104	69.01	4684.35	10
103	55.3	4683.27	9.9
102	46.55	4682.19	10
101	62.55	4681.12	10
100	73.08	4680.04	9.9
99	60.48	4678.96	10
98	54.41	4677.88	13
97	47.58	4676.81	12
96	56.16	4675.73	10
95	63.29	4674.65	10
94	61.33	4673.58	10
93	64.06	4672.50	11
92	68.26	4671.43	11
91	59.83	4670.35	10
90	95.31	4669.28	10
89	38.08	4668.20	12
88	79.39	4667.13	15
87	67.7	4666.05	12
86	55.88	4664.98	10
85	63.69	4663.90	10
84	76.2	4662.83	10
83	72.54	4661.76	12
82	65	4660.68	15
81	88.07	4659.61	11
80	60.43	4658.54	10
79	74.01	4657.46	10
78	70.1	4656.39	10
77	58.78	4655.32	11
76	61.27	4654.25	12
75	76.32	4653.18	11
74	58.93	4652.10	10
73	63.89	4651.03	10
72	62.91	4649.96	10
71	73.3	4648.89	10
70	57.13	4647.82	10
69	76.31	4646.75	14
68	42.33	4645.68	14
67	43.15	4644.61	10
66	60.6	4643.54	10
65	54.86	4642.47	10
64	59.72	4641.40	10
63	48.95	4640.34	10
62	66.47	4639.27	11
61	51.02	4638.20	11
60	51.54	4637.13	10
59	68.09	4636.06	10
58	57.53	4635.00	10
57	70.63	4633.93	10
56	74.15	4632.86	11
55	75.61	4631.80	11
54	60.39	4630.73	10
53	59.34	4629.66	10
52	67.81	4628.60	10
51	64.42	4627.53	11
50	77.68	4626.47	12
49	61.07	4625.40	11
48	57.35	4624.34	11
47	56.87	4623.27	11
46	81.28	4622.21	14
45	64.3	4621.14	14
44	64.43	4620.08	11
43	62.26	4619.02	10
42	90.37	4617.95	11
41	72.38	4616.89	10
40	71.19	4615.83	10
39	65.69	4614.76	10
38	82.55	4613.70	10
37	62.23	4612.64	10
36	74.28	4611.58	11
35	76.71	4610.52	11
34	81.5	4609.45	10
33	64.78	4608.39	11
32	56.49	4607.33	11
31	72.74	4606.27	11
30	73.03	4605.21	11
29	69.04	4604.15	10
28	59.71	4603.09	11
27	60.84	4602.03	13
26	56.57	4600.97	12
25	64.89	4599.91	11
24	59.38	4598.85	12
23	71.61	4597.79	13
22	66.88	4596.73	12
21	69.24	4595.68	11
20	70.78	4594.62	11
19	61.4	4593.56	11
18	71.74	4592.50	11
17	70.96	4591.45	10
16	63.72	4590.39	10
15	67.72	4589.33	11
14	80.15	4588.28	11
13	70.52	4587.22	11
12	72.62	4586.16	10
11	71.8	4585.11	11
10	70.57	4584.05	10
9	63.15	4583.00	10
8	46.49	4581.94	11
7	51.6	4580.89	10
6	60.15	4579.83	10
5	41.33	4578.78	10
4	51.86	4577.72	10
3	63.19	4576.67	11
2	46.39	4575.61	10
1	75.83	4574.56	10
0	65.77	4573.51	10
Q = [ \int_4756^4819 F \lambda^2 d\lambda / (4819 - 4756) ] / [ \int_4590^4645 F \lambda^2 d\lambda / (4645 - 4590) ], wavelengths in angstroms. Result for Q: 1.1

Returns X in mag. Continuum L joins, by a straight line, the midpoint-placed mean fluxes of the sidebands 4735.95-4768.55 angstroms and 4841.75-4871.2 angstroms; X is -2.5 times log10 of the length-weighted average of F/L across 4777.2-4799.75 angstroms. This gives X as -0.10 mag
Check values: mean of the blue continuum 65.4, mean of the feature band 70.5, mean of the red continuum 61.5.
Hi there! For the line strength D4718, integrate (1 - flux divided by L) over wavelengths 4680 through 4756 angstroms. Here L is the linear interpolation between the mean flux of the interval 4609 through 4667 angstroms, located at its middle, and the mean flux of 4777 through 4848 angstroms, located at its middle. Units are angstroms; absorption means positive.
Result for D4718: 1.3 angstroms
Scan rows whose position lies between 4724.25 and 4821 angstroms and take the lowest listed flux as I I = 39.02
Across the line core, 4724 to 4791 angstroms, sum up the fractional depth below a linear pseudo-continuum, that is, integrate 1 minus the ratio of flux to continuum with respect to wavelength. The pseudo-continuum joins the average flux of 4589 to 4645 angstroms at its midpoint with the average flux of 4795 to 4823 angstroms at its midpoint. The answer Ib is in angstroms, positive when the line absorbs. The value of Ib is 1.5 angstroms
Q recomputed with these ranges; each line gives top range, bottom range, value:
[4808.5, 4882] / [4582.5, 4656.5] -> 1.11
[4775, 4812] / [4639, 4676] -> 1.18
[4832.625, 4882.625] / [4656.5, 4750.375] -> 1.02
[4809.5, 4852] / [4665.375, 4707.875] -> 1.15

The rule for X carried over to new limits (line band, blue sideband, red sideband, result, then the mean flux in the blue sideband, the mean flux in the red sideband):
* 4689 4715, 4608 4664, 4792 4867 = 0.040 mag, 66.1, 67.7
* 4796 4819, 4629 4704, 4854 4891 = -0.137 mag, 64.3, 61.9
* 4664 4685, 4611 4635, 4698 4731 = 0.084 mag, 68.7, 65.9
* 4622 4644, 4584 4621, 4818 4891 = 0.096 mag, 69.1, 65.3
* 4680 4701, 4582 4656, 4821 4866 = -0.015 mag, 65.8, 65.9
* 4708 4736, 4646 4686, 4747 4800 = -0.020 mag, 65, 68.2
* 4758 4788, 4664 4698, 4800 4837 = 0.025 mag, 65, 71.9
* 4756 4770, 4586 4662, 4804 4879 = 0.065 mag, 66.2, 66.5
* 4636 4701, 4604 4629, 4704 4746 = 0.065 mag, 69.6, 66.5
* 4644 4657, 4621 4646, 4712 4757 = 0.011 mag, 61.6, 68.3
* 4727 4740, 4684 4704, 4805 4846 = -0.039 mag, 67.8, 70.7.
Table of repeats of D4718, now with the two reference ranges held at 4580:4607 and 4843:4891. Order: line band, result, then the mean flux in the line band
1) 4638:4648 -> 1.42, 56.2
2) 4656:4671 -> -0.86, 69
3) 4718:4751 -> -2.42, 69.1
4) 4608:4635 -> -1.46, 69.3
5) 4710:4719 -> -0.22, 66.3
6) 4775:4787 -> -1.95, 74.2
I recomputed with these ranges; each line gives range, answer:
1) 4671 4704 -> 46.55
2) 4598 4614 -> 56.49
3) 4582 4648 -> 42.33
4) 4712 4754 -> 48.42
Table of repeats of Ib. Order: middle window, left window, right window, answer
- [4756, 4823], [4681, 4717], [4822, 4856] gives -2.29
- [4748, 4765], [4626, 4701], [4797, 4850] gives 0.49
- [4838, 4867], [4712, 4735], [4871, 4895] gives 2.05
